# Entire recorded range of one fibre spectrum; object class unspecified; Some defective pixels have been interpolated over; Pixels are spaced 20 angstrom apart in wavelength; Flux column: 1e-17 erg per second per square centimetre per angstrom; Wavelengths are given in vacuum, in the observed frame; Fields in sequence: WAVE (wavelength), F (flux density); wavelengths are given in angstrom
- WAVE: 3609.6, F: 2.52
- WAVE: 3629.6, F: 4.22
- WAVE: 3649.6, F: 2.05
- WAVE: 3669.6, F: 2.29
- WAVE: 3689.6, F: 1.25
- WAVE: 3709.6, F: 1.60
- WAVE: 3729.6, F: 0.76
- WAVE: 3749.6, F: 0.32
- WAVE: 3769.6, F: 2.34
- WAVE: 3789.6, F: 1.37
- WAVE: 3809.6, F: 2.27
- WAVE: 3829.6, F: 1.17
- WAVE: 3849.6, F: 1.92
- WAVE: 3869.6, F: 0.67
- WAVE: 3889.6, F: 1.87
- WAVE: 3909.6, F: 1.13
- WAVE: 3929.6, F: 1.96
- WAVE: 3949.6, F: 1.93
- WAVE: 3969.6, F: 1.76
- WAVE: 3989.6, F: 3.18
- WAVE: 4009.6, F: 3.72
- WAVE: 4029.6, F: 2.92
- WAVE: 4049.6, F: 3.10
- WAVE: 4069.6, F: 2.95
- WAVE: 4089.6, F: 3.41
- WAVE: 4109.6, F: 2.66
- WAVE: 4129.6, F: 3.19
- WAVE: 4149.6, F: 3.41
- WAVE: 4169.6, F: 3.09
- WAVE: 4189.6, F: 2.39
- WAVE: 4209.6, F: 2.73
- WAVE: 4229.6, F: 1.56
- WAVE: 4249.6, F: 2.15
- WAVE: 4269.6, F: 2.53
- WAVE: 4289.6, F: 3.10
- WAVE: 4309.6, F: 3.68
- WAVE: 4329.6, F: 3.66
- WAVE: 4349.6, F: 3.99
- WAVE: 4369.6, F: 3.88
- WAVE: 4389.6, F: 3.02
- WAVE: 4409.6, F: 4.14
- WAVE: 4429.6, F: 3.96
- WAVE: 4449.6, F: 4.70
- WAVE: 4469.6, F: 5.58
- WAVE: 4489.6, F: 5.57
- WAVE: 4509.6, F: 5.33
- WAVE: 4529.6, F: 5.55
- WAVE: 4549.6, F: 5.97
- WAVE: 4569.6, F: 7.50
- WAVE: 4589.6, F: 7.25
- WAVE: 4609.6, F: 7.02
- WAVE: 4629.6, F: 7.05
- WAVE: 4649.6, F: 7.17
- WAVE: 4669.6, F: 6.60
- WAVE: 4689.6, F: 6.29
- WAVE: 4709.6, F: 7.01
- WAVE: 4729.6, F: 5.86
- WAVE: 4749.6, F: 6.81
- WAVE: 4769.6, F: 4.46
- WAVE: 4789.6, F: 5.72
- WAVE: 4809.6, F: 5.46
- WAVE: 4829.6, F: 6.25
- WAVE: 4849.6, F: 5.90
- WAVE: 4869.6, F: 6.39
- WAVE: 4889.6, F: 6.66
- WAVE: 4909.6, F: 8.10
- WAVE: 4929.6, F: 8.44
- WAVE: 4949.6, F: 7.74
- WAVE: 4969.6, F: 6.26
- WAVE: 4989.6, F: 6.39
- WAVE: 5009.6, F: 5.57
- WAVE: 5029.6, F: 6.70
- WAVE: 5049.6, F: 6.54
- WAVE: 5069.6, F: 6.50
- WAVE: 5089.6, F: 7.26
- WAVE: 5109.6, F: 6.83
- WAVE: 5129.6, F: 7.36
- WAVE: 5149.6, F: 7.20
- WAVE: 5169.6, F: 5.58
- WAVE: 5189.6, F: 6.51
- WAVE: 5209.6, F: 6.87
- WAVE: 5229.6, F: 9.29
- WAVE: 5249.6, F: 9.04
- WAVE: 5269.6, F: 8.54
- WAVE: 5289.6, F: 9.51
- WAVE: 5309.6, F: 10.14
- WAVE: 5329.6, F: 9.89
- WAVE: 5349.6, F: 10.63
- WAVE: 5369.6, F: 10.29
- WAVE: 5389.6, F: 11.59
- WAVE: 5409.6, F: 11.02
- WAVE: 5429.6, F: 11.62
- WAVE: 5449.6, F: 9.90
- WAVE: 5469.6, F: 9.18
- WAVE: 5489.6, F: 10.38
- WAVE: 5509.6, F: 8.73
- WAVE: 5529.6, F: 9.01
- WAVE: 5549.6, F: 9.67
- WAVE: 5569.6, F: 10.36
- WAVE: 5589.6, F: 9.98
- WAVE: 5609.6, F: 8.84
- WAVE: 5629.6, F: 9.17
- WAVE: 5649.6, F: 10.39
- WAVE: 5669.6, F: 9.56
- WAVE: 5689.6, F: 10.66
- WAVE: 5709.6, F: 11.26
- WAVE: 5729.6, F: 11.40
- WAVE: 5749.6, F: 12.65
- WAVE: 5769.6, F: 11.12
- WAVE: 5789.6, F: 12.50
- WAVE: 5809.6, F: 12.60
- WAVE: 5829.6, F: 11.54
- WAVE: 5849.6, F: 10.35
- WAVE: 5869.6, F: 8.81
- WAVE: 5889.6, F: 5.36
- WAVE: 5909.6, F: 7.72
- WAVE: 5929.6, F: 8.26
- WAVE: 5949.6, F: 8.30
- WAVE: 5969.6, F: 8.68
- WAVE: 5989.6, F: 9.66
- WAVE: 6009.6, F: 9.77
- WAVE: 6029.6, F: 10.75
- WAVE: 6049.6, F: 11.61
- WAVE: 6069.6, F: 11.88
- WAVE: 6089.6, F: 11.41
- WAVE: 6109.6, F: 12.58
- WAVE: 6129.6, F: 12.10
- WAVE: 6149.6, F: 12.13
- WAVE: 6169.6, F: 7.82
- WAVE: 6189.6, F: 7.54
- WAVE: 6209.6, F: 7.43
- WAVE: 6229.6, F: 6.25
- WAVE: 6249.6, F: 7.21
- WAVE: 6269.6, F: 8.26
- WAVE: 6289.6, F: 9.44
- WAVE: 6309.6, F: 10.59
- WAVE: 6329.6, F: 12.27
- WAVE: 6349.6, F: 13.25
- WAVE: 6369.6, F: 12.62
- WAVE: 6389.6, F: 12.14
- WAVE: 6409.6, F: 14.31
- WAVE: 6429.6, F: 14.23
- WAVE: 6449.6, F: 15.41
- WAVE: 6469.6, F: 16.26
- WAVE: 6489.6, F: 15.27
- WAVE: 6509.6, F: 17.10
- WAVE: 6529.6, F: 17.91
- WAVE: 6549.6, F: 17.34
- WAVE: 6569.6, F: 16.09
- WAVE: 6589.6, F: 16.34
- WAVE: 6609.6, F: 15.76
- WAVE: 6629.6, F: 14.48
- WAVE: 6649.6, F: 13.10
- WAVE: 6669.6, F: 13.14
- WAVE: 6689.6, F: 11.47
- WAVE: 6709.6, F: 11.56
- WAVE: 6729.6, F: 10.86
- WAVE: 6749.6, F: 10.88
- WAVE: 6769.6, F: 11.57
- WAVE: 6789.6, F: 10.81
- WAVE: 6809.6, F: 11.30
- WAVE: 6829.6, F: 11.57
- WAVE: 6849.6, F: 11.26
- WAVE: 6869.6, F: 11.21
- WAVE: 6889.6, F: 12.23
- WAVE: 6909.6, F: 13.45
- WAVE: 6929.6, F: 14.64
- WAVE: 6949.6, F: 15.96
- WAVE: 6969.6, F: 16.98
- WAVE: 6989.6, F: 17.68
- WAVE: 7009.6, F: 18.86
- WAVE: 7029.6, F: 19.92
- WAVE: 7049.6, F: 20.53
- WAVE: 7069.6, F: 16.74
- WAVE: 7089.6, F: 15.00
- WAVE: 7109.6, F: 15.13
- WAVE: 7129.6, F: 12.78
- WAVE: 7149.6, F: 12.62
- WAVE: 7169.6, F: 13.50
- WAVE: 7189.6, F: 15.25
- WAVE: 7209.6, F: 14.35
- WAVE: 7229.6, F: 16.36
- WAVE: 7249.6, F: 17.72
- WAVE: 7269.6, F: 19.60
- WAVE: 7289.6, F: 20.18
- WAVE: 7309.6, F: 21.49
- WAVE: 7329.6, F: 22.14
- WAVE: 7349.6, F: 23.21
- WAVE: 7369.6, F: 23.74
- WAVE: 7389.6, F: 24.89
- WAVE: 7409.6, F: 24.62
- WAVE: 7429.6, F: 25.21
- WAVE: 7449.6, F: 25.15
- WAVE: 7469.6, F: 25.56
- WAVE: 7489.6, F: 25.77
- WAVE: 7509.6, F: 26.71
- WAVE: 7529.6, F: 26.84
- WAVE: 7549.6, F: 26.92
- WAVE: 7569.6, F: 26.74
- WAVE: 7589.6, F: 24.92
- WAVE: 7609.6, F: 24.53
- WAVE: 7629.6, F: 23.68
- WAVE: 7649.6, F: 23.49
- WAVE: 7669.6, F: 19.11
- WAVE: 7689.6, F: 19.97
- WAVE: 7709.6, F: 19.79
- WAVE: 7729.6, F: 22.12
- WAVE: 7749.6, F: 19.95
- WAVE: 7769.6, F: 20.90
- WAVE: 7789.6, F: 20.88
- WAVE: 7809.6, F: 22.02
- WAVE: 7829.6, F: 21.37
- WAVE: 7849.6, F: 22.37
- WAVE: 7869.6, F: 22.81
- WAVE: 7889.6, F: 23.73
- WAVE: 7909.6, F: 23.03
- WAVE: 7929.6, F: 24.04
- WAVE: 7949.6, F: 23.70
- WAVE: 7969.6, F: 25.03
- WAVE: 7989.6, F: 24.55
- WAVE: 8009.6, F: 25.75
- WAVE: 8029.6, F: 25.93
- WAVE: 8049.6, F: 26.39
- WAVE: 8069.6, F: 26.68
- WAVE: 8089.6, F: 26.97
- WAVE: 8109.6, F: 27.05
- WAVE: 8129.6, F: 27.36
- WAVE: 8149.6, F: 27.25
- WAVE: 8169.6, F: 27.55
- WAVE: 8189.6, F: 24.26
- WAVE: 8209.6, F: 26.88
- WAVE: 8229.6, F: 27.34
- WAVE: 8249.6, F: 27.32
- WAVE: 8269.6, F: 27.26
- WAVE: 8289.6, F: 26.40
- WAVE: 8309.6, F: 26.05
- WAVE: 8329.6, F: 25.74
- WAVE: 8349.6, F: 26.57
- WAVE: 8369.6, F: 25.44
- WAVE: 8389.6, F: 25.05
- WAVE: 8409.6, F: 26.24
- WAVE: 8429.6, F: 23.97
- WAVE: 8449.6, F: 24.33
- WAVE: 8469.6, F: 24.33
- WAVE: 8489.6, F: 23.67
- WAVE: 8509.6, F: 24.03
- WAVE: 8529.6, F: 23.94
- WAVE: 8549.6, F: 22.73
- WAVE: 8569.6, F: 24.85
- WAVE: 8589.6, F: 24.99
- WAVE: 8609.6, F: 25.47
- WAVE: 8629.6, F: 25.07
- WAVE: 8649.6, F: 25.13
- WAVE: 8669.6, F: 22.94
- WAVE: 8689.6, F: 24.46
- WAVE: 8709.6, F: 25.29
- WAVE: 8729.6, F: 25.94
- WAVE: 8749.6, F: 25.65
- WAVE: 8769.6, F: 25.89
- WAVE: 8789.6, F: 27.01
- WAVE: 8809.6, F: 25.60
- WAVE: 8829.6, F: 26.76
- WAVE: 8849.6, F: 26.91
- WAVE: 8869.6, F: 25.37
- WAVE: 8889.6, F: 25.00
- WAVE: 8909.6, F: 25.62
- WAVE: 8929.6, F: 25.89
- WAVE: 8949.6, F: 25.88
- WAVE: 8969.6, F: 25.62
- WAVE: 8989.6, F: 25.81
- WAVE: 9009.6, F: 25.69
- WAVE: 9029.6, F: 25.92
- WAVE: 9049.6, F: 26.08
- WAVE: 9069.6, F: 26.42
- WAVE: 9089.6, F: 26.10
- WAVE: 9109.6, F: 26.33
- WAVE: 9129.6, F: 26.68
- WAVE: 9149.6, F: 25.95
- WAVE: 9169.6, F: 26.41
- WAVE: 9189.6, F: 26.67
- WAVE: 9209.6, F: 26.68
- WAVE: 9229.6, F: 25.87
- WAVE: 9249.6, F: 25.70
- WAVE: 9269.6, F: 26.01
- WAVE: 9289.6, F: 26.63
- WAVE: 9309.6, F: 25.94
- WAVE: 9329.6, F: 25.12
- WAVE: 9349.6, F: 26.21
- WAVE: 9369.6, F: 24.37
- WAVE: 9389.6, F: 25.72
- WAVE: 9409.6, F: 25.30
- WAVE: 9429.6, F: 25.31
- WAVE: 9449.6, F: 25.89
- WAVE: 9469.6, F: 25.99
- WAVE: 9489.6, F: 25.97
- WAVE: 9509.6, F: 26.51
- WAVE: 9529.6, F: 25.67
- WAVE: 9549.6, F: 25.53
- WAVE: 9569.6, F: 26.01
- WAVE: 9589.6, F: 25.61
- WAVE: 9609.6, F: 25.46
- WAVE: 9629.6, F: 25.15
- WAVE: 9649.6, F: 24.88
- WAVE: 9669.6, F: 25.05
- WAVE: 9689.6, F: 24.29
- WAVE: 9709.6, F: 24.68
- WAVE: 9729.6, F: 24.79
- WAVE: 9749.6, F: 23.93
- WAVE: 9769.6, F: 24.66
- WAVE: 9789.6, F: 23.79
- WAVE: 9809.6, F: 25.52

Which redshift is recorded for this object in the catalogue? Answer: 0.000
